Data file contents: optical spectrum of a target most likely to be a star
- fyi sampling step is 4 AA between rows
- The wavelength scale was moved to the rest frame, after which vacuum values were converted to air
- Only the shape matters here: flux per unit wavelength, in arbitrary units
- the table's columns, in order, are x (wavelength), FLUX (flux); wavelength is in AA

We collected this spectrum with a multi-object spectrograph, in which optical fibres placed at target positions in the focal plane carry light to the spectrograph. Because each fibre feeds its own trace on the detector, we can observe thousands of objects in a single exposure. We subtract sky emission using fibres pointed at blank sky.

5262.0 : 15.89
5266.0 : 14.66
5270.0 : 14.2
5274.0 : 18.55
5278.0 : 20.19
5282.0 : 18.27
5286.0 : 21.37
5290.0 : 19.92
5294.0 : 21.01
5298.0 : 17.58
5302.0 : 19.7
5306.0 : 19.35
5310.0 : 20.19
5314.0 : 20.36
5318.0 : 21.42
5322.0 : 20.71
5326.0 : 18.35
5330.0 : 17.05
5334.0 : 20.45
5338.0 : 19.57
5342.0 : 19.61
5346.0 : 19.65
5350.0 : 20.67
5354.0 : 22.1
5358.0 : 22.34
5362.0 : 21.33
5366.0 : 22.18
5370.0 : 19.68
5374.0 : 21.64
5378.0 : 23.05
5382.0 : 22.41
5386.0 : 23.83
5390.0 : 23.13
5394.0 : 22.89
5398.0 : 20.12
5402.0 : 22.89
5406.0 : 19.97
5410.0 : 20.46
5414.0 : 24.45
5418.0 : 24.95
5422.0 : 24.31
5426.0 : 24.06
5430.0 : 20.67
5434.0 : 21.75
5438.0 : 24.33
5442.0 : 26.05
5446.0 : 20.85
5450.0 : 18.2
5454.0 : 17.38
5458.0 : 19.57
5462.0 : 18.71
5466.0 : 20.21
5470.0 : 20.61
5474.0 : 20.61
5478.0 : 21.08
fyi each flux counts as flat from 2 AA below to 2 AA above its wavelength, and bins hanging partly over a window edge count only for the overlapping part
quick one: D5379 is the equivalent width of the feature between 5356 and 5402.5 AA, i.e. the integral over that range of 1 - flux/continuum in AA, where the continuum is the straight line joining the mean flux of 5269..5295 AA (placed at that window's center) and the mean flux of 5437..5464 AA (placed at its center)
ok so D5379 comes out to -4.88 AA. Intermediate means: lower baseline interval 19.2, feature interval 22.1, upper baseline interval 20.6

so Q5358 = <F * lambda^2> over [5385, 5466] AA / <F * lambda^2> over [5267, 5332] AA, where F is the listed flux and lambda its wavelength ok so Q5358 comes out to 1.19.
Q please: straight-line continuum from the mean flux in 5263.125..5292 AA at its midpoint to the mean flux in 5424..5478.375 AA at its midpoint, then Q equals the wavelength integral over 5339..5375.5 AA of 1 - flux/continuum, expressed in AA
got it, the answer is -2.9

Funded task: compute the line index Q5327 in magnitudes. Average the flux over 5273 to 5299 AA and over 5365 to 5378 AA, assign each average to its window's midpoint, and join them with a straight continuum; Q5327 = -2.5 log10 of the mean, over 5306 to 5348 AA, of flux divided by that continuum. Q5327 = 0.04 mag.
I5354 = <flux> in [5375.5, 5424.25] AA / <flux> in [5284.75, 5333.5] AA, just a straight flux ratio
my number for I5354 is 1.1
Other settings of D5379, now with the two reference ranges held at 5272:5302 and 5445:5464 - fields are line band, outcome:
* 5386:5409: -3.4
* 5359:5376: -1.8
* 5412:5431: -4.9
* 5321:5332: 0.5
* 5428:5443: -3.2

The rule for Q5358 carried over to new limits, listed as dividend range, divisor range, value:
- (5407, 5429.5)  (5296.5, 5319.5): 1.23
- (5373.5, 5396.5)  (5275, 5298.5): 1.20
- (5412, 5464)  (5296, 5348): 1.17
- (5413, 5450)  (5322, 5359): 1.20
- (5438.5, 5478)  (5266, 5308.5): 1.16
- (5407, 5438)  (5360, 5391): 1.06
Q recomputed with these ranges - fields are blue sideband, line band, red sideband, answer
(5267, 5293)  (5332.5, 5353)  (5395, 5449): 0.3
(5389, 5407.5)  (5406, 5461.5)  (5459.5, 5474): -2.8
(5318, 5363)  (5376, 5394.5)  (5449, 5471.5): -3.1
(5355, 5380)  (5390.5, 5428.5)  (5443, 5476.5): -3.4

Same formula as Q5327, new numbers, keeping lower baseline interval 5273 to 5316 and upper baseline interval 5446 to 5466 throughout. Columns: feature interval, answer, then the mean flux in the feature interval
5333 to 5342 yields -0.02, 19.9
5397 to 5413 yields -0.11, 21.1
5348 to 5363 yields -0.12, 21.6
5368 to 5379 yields -0.11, 21.3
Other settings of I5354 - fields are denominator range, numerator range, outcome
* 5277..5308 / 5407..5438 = 1.17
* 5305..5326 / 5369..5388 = 1.10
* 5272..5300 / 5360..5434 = 1.14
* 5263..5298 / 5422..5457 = 1.18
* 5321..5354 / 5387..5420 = 1.14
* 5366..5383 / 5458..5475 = 0.92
